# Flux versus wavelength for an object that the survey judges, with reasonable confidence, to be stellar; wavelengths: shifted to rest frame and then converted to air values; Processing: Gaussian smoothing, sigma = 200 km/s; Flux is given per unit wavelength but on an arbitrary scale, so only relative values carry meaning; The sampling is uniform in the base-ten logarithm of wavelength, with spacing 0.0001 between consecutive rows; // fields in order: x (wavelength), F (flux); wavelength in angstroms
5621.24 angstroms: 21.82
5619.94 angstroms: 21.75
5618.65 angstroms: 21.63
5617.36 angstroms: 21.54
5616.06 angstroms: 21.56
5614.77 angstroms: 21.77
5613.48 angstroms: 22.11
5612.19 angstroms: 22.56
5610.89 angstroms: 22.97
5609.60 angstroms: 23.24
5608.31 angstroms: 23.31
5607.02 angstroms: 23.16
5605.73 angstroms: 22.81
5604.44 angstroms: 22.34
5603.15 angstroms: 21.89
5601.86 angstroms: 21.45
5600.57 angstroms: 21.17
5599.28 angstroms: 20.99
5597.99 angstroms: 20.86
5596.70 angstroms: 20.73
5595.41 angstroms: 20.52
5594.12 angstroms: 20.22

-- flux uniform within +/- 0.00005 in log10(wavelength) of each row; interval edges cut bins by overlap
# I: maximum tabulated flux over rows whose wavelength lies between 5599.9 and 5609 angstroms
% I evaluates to 23.31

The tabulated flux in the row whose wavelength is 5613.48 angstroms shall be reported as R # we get 22.11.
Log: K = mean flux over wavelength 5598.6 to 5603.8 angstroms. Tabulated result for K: 21.4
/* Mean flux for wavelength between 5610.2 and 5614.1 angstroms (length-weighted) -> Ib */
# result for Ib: 22.5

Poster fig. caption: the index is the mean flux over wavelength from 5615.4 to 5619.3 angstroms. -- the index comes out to 21.6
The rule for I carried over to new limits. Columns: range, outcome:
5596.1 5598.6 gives 20.86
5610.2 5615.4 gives 22.97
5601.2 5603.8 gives 21.89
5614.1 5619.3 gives 21.77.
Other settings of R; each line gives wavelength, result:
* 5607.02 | 23.16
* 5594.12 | 20.22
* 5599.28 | 20.99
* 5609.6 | 23.24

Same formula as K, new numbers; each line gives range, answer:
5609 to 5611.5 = 23.1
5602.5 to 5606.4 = 22.4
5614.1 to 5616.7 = 21.7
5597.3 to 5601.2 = 21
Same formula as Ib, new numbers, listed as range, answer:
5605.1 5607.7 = 23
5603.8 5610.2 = 23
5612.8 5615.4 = 22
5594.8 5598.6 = 20.7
